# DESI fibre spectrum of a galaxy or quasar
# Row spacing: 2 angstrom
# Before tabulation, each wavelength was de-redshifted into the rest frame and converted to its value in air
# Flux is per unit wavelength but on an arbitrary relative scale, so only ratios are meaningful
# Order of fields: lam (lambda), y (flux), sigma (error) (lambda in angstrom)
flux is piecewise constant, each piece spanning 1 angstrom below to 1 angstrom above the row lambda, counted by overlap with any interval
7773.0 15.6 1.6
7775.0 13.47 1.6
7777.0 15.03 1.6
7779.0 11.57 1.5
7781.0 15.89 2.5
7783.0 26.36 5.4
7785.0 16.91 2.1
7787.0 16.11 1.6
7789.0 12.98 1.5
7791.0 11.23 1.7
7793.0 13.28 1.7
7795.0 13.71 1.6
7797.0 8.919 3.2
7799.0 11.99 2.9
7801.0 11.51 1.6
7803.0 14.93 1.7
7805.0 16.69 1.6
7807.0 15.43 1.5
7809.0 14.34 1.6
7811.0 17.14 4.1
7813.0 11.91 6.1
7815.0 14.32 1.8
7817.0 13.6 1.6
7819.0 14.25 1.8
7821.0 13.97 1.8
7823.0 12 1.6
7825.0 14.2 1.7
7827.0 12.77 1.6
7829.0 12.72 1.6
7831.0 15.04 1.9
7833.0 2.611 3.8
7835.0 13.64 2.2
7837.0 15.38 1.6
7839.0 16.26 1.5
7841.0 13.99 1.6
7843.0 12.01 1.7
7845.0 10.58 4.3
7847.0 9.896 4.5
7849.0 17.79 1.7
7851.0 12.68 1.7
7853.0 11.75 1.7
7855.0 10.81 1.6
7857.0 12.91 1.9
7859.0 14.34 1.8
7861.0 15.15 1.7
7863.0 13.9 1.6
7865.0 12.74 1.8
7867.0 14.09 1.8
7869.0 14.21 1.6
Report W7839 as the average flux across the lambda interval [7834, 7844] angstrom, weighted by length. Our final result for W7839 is 14.3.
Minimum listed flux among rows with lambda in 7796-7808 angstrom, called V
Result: 8.919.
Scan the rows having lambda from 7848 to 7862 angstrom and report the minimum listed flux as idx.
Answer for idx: 10.81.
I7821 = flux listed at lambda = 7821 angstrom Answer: 13.97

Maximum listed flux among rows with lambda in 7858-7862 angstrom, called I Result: 15.15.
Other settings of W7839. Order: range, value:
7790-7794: 12.3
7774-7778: 14.2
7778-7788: 17.4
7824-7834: 11.5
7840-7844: 13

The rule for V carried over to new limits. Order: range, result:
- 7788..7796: 11.23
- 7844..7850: 9.896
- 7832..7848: 2.611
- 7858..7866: 12.74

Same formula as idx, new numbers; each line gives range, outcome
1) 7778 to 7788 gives 11.57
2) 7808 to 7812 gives 14.34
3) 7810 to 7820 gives 11.91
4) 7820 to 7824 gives 12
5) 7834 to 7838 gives 13.64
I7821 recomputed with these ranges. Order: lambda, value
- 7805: 16.69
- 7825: 14.2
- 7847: 9.896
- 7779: 11.57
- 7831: 15.04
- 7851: 12.68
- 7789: 12.98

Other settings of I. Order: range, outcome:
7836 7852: 17.79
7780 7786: 26.36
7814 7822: 14.32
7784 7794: 16.91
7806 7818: 17.14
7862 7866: 13.9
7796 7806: 16.69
